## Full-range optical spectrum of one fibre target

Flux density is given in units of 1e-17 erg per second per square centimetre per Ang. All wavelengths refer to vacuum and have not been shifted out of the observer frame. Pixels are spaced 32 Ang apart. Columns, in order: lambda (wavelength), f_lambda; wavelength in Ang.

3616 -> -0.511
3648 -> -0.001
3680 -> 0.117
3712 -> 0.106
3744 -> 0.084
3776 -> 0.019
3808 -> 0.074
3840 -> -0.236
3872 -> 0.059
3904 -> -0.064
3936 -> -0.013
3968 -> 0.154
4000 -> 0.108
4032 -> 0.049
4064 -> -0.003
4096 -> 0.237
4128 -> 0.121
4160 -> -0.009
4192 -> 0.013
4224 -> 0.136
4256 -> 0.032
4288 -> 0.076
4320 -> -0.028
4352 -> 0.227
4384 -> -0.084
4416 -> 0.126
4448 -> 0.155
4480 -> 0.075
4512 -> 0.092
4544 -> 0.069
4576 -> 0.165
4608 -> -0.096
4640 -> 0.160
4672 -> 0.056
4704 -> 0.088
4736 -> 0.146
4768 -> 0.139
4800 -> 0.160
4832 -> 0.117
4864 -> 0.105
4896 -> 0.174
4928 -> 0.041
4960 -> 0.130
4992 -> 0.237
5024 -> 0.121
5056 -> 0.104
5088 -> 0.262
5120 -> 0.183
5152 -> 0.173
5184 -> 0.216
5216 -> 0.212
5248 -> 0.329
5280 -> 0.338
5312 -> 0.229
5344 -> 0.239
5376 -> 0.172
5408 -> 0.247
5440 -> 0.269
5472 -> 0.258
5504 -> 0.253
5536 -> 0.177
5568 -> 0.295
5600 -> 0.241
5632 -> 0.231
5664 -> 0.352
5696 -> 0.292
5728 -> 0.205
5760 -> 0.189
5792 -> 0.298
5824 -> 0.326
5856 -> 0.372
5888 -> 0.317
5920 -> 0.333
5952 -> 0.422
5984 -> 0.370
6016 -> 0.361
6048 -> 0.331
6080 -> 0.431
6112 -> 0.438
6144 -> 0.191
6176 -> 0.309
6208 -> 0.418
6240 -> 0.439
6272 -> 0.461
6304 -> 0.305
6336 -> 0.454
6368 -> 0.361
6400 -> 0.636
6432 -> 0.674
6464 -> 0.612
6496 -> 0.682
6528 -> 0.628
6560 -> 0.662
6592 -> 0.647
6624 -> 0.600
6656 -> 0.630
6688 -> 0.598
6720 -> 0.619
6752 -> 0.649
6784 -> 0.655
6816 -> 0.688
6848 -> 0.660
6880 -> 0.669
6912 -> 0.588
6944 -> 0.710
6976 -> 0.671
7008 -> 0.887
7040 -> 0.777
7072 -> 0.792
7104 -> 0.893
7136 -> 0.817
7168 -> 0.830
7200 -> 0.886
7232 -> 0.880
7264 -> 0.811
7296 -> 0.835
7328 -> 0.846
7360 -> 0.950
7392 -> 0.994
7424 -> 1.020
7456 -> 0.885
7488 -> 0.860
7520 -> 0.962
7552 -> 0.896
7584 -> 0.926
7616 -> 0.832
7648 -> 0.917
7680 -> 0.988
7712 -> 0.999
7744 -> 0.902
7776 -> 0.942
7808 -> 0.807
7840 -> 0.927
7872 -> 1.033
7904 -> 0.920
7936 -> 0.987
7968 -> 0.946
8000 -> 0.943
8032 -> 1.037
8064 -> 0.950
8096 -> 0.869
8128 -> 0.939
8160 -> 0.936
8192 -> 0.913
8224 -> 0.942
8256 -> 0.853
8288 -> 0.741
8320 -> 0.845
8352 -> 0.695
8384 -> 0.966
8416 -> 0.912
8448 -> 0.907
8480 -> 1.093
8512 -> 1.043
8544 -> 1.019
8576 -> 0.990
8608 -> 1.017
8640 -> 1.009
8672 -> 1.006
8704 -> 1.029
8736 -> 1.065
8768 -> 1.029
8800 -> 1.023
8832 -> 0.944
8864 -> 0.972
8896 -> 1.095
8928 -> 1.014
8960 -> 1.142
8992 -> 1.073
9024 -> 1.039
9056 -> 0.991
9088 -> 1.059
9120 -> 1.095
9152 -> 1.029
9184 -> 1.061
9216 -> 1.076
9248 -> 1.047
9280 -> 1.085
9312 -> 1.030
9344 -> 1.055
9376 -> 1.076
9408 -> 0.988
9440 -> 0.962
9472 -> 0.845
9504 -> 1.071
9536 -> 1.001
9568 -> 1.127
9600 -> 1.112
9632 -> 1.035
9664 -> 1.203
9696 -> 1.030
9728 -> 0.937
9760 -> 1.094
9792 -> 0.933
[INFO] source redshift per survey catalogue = 0.603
